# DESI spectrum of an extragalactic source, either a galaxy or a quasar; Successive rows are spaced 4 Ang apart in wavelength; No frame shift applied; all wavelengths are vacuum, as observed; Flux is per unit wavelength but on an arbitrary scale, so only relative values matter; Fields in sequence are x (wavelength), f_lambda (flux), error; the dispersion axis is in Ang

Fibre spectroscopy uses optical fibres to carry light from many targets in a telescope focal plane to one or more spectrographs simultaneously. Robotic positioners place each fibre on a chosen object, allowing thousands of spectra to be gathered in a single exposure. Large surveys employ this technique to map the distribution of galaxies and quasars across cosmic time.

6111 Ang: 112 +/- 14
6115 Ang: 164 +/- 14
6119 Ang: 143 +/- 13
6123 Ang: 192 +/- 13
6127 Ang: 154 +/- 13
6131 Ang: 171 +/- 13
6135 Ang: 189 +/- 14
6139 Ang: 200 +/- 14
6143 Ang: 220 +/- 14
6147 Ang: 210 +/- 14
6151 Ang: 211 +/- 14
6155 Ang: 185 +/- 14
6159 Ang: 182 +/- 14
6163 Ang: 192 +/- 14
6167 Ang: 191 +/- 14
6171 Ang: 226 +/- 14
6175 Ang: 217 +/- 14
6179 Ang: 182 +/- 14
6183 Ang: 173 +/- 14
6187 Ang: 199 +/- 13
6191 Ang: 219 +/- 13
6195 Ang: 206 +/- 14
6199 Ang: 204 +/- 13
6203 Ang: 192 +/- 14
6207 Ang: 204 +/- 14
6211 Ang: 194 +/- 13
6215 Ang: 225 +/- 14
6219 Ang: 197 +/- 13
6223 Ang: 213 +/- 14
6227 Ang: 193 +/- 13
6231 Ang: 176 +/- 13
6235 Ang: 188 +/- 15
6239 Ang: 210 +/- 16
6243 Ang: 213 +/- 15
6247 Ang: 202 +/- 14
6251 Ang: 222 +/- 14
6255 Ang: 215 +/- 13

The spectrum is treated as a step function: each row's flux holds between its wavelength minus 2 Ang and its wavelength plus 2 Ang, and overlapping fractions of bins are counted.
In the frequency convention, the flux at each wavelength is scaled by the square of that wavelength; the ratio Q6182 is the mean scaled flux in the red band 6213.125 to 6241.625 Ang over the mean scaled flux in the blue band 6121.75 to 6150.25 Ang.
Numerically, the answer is 1.08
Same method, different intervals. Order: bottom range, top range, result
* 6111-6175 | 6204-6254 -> 1.12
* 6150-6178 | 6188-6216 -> 1.04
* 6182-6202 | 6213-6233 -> 1.01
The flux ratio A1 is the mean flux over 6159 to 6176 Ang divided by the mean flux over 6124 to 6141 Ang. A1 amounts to 1.1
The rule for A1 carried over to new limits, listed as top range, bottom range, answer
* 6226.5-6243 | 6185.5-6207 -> 0.95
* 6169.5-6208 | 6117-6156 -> 1.08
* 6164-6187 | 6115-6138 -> 1.16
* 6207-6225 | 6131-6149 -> 1.03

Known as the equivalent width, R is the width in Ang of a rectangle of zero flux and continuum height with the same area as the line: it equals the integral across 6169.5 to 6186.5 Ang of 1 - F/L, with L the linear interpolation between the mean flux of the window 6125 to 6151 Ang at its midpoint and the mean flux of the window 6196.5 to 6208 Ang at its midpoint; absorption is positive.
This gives -0.1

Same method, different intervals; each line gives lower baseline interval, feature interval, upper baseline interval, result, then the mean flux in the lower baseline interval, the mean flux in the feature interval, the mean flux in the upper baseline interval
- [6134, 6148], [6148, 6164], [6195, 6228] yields 0.9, 206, 194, 203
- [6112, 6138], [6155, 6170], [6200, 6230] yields -0.7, 168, 190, 202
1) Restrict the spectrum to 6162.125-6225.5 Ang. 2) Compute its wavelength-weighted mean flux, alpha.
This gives 202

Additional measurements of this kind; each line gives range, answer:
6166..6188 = 198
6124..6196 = 196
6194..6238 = 199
